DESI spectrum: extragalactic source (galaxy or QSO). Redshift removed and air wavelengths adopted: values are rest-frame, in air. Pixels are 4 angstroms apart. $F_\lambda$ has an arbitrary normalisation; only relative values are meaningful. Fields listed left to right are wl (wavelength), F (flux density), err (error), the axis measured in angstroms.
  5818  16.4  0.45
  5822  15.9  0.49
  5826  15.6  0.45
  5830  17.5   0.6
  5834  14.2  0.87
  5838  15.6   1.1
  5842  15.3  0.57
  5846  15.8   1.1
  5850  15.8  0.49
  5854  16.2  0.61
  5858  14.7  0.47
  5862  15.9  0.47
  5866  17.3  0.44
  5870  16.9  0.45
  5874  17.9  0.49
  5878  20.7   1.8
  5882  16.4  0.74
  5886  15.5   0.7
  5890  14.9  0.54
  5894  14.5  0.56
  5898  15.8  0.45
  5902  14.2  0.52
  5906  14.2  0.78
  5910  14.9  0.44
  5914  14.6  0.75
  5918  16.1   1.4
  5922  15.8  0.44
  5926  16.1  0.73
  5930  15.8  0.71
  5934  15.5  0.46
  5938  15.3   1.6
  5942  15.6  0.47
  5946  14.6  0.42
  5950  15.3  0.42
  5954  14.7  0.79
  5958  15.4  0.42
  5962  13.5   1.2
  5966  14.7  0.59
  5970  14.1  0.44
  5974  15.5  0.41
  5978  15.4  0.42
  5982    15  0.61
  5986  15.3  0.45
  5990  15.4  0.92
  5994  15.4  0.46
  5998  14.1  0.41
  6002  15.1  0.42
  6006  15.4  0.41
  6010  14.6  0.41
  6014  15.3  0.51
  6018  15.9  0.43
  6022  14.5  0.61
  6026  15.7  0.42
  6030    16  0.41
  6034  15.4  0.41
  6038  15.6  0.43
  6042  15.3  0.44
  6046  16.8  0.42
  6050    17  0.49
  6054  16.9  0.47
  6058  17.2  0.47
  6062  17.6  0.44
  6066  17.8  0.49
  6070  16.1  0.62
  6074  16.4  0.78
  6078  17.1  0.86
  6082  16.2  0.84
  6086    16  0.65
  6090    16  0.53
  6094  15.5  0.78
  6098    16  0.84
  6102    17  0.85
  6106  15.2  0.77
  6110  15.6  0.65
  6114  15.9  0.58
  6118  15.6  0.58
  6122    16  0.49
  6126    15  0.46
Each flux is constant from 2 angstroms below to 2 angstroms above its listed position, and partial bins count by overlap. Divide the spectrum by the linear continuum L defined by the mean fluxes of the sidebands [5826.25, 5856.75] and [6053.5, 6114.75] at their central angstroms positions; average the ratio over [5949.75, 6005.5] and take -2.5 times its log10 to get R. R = 0.08 mag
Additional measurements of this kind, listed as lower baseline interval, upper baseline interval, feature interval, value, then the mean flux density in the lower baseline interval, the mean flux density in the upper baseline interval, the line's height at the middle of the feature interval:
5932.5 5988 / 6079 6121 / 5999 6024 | 0.017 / 15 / 15.9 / 15.3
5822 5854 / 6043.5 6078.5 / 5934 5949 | 0.074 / 15.7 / 17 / 16.3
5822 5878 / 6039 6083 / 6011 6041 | 0.082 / 16.2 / 16.8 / 16.7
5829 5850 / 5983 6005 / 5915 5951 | -0.019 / 15.6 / 15.1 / 15.3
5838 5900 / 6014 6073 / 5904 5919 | 0.094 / 16.2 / 16.2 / 16.2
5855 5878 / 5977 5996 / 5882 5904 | 0.098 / 16.9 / 15.3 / 16.5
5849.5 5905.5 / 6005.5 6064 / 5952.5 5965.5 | 0.107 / 16.1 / 16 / 16.1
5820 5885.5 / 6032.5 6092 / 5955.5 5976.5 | 0.124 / 16.3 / 16.5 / 16.4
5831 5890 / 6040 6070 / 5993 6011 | 0.124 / 16.3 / 16.9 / 16.7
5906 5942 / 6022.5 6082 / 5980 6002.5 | 0.064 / 15.4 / 16.4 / 16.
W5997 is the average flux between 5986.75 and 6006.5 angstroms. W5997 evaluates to 15.1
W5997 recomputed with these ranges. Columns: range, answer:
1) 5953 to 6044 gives 15.1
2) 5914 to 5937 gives 15.7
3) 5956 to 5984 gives 14.8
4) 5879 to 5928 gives 15.4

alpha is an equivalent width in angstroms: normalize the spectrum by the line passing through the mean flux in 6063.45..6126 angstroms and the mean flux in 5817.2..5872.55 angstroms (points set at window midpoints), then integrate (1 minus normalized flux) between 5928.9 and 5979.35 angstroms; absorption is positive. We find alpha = 3.2 angstroms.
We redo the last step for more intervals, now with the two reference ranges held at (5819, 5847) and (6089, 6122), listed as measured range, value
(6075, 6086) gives -0.5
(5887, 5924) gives 1.7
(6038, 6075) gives -2.1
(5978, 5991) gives 0.5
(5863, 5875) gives -1.1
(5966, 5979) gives 0.7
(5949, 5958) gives 0.4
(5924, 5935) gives 0.0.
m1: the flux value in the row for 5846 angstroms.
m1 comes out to 15.8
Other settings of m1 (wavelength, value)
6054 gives 16.9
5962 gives 13.5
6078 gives 17.1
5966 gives 14.7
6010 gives 14.6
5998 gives 14.1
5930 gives 15.8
